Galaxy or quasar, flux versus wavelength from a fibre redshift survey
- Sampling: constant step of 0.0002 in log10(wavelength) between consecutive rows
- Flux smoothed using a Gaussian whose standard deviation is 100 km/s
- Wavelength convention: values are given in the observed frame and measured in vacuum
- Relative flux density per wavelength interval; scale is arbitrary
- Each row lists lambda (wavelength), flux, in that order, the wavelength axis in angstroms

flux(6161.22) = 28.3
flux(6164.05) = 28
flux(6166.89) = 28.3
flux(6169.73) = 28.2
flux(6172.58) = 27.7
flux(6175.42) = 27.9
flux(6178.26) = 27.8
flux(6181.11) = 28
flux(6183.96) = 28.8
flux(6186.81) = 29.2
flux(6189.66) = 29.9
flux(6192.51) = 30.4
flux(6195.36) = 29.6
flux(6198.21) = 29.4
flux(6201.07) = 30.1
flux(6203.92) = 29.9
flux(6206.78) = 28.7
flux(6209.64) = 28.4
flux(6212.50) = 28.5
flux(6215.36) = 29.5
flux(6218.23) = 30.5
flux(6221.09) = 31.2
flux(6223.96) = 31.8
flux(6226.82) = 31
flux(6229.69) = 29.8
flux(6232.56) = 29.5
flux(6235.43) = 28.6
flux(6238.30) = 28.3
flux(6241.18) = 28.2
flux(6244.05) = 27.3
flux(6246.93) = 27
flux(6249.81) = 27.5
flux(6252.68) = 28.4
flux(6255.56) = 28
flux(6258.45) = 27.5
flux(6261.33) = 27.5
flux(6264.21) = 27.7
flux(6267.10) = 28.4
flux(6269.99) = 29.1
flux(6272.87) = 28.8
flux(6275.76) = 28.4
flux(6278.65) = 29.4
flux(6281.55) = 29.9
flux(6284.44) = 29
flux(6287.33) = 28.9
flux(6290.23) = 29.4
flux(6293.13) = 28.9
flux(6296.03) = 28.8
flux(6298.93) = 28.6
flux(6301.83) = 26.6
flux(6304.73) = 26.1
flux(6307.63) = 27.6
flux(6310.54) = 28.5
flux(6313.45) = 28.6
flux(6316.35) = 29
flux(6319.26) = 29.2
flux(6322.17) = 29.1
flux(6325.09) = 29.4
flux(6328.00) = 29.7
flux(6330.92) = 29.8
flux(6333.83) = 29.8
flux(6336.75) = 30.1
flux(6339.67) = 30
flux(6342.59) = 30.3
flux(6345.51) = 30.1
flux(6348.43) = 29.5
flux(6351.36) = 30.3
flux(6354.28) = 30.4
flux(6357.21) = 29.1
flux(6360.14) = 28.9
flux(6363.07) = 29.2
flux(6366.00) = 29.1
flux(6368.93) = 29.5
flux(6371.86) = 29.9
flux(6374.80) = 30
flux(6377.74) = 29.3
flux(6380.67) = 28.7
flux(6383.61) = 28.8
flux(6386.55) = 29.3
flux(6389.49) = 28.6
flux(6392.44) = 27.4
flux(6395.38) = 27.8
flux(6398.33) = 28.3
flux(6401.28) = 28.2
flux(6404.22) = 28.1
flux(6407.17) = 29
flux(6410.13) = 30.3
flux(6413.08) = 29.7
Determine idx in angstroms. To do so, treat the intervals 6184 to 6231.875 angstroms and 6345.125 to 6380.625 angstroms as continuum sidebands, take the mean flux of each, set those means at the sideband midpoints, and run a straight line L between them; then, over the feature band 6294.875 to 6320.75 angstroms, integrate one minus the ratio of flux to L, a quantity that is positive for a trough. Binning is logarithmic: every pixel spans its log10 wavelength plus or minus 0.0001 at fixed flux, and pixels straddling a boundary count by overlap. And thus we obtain 1.35 angstroms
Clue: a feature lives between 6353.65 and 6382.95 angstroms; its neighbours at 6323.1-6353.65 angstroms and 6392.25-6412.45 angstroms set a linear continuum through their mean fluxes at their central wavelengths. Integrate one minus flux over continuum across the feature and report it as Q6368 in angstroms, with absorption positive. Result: -0.1 angstroms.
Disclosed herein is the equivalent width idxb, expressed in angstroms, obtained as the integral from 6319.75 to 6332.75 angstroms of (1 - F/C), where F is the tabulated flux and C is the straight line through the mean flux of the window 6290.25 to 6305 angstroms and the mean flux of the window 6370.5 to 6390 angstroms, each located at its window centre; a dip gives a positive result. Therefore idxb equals -0.5 angstroms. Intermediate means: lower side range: 28.1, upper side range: 29.3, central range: 29.5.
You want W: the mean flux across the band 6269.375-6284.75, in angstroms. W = 29.1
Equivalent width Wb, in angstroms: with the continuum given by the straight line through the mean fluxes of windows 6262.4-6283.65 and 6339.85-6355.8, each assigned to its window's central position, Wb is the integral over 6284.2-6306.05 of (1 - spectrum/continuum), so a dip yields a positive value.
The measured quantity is 0.7 angstroms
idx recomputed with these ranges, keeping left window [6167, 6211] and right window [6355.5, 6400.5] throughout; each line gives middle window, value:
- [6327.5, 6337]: -0.3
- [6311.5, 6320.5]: 0.0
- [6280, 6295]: -0.2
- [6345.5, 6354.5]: -0.3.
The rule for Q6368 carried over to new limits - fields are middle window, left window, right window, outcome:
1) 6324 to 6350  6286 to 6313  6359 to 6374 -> -0.9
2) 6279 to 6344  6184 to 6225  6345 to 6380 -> 1.4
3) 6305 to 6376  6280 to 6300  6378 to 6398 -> -1.6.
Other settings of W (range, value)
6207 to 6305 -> 28.7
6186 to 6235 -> 29.8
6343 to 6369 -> 29.6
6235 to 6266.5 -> 27.8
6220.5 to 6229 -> 31.2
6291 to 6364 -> 29.1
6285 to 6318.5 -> 28.3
